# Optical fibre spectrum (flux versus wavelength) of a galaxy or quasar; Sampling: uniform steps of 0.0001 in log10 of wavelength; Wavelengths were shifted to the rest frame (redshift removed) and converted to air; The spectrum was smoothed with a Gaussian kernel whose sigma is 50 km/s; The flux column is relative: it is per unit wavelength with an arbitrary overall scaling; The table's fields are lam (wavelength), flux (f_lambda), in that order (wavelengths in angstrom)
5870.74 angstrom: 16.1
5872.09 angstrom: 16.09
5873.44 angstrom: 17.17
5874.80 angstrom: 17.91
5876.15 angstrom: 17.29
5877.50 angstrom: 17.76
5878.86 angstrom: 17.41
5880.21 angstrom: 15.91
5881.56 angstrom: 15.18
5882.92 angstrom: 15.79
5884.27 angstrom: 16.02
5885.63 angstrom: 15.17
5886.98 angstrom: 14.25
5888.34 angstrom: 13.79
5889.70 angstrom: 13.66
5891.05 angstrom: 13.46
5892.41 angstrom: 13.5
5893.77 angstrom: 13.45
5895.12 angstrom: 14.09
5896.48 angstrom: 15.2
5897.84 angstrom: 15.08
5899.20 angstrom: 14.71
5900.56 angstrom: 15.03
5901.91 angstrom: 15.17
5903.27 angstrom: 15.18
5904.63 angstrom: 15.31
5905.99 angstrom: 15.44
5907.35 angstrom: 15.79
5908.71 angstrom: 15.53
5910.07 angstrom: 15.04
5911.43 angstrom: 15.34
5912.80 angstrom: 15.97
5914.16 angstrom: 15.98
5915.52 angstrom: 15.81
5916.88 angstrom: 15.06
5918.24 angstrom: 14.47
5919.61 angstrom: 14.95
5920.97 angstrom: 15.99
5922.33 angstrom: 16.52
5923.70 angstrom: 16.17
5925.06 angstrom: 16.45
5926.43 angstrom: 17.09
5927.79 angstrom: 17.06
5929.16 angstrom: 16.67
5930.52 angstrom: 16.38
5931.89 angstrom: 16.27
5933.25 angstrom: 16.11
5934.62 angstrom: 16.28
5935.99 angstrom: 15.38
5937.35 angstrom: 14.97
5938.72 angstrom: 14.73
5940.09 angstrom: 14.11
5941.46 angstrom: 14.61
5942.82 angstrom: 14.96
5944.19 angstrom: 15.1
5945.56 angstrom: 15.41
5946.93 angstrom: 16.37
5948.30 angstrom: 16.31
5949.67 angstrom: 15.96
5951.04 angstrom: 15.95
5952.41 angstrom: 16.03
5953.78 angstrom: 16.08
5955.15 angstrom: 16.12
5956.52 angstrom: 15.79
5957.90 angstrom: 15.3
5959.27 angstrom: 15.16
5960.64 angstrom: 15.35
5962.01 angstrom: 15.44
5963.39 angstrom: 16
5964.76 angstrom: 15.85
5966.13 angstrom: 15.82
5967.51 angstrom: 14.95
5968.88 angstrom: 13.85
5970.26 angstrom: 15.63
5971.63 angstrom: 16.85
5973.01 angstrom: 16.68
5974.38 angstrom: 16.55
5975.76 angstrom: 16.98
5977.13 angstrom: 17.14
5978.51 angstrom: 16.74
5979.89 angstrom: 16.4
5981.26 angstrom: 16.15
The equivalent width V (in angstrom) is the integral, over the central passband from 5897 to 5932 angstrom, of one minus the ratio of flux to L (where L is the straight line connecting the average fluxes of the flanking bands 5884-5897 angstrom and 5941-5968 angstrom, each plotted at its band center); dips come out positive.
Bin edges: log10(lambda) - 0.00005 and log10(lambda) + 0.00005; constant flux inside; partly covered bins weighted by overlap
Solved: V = -2.3 angstrom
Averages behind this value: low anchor 14.2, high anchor 15.6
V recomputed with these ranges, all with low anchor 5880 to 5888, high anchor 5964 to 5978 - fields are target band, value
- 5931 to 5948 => 0.4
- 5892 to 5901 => 0.6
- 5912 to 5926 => -0.1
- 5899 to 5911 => 0.2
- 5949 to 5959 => 0.0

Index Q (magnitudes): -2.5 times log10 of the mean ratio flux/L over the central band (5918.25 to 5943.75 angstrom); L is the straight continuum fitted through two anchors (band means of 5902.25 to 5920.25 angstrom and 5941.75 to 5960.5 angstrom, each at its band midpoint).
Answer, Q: -0.02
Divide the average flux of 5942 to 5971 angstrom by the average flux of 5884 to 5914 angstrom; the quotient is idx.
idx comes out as 1.05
